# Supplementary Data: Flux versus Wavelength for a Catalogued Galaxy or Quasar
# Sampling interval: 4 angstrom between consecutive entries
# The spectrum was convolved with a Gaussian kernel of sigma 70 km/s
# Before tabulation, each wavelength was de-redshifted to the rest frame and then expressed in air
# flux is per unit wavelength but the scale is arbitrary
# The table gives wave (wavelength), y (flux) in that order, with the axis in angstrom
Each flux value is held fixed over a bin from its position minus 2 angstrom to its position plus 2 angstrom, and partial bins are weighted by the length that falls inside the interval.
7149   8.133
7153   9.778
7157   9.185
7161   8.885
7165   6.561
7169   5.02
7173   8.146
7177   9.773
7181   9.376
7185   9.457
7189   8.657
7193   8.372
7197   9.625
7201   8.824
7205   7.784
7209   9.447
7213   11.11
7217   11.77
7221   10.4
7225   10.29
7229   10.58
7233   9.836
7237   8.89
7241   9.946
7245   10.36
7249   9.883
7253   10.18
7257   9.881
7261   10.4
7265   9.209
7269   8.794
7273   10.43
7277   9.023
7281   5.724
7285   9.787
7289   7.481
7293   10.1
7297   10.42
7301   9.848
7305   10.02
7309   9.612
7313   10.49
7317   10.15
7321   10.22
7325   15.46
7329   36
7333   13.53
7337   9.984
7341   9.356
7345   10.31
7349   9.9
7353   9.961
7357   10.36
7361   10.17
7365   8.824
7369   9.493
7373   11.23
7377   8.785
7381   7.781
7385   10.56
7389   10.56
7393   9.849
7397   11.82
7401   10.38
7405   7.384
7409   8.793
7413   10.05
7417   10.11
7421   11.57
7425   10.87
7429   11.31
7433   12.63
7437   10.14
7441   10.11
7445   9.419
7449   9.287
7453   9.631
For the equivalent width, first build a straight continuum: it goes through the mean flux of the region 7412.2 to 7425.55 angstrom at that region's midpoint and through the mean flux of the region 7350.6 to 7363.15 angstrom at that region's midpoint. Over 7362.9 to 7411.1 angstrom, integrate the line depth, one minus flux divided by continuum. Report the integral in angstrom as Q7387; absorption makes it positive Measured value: 3.6 angstrom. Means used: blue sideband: 10.1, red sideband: 10.7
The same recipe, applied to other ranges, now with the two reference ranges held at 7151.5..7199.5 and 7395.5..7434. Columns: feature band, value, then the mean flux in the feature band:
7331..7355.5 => -1.6 angstrom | 10.5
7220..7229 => -1.5 angstrom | 10.4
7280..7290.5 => 1.7 angstrom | 7.86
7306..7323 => -0.8 angstrom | 10.1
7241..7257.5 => -1.7 angstrom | 10.1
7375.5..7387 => 1.3 angstrom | 9.05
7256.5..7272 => -0.6 angstrom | 9.6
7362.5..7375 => 0.3 angstrom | 9.86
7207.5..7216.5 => -1.8 angstrom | 10.6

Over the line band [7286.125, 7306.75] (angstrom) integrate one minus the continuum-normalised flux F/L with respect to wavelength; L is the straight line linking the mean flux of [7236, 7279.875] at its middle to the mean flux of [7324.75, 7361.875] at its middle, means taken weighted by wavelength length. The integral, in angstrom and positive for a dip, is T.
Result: 3.31 angstrom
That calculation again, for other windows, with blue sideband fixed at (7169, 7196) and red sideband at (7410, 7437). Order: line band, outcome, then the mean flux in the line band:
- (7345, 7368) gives 1.0 angstrom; 9.87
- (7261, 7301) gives 2.1 angstrom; 9.11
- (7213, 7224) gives -2.4 angstrom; 11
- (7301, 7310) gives 0.0 angstrom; 9.85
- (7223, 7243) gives -1.6 angstrom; 9.91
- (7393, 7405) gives 0.5 angstrom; 10.3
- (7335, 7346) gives 0.3 angstrom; 9.84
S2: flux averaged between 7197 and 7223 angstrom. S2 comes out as 9.87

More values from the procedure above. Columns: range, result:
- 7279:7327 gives 9.94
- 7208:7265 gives 10.2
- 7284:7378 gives 11.4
